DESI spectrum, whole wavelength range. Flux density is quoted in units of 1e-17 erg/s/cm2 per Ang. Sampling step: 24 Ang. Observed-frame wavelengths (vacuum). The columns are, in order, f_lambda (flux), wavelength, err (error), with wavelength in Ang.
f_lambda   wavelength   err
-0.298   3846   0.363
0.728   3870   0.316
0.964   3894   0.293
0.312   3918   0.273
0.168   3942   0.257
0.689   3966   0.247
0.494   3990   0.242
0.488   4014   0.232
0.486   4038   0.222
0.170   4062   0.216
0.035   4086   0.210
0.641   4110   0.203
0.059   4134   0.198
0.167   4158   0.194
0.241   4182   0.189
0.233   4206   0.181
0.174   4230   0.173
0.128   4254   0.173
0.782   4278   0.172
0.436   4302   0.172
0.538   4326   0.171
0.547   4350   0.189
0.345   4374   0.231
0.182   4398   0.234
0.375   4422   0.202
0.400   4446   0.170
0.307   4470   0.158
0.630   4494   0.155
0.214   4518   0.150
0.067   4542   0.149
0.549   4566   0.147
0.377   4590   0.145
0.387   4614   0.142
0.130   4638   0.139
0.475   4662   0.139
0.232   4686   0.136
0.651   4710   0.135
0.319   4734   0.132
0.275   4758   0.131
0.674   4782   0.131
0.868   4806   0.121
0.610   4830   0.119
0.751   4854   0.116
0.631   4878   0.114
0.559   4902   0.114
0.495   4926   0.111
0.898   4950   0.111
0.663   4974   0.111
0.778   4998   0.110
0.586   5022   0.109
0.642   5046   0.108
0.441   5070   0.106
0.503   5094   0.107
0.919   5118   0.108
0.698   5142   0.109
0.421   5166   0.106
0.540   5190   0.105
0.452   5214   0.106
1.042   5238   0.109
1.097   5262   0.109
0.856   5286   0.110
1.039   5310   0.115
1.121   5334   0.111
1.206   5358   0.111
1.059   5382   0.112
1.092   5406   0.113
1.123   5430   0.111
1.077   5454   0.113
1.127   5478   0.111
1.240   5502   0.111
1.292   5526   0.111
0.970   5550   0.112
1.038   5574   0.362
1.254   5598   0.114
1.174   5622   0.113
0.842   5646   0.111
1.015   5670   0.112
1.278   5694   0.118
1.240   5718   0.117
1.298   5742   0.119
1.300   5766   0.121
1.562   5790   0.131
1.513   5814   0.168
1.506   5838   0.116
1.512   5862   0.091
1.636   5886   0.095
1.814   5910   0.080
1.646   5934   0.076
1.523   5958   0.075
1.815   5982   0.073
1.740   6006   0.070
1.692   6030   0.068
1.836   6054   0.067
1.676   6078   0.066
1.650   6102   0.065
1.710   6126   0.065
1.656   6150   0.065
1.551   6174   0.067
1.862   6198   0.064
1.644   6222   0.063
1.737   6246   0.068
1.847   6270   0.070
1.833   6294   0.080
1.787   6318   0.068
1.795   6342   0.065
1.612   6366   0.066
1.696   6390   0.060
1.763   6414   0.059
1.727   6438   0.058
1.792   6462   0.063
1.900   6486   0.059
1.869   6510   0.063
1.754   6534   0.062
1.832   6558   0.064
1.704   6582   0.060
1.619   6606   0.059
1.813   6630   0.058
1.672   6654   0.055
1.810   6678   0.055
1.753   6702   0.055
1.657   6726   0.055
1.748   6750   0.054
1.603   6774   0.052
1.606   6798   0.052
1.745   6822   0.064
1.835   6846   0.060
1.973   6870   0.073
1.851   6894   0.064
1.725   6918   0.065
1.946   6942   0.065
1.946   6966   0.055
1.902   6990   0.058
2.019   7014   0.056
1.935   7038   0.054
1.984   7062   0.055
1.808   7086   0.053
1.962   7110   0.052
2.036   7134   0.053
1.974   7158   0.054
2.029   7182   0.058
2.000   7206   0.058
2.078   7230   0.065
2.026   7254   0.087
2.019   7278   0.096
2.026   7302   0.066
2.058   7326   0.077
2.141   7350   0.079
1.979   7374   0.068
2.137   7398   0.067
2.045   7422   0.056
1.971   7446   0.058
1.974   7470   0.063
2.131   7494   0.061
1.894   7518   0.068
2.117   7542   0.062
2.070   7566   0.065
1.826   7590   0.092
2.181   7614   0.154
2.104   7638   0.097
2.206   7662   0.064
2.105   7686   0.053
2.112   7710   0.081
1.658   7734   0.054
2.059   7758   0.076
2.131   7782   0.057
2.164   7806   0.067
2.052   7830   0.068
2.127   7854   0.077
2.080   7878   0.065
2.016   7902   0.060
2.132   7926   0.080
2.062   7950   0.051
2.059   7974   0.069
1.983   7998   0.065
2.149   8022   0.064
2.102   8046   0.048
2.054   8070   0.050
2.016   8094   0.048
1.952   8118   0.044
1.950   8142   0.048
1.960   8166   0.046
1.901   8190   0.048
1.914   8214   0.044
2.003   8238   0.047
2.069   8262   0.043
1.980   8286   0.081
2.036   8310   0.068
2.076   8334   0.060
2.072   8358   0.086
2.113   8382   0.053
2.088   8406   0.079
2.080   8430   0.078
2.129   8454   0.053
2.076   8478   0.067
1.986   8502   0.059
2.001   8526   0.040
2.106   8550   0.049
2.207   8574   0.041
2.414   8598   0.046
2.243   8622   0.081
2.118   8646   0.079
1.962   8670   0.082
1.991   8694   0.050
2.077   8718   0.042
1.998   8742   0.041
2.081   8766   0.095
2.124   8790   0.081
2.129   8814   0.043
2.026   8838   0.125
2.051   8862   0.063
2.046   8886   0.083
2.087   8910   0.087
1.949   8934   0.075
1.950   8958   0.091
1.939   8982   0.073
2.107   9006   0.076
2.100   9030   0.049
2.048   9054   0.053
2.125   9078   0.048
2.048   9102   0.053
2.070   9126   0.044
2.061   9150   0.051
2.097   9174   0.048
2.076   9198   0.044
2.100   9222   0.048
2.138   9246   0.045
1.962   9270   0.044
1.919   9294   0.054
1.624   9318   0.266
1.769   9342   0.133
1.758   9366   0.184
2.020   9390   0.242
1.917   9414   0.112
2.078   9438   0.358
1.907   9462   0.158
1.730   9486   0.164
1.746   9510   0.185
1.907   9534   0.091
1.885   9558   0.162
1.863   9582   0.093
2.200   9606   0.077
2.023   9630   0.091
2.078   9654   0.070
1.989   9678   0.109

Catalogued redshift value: 0.31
